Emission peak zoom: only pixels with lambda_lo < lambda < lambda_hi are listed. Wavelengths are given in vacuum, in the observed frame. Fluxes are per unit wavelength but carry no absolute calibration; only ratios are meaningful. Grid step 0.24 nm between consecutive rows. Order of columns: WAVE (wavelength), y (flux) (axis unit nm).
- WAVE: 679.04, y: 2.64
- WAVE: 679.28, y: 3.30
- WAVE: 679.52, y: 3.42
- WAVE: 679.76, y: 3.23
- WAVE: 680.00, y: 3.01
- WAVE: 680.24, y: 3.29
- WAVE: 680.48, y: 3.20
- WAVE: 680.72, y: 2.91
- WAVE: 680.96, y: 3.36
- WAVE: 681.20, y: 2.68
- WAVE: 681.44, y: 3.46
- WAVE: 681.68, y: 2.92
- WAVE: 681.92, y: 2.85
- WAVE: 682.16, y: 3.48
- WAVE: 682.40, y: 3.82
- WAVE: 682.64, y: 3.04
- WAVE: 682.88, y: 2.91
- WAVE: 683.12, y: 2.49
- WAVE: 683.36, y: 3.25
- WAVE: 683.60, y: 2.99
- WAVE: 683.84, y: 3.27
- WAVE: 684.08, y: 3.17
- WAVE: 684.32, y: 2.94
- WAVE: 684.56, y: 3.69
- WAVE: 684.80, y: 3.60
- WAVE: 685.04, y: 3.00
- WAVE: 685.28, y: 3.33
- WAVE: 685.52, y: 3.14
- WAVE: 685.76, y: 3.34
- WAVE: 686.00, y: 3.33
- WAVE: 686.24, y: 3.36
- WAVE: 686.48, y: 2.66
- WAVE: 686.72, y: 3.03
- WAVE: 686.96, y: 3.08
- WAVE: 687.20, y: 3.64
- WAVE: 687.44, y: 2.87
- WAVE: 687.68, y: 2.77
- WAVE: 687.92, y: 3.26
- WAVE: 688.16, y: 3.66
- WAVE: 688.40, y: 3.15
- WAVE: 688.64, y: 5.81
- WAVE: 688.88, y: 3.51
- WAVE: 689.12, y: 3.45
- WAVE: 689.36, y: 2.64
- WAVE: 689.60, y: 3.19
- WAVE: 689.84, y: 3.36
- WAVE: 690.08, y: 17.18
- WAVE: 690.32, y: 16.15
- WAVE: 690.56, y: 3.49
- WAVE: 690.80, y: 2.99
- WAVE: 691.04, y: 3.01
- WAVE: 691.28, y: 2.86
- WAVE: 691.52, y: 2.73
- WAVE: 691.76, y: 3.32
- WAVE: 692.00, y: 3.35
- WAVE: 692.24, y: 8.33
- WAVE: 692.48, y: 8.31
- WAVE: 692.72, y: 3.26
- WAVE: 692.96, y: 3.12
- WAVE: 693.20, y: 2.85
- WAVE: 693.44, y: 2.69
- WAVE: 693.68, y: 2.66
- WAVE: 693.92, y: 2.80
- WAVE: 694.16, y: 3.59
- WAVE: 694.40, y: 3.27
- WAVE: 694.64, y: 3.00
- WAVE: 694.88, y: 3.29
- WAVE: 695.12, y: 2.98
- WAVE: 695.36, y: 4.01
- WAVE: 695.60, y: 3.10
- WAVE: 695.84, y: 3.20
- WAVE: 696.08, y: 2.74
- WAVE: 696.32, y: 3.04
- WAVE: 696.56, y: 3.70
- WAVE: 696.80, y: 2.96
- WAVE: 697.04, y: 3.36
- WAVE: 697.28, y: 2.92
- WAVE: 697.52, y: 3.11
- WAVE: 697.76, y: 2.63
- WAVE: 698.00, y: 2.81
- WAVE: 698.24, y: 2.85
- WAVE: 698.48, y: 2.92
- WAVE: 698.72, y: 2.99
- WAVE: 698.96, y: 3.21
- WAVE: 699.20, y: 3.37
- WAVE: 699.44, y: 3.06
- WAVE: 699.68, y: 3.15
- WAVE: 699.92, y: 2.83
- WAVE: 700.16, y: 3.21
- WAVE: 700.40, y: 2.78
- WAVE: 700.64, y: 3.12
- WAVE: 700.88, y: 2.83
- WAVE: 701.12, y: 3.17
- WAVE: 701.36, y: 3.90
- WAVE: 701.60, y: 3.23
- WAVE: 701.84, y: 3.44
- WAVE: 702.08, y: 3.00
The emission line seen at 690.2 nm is H-alpha 6563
